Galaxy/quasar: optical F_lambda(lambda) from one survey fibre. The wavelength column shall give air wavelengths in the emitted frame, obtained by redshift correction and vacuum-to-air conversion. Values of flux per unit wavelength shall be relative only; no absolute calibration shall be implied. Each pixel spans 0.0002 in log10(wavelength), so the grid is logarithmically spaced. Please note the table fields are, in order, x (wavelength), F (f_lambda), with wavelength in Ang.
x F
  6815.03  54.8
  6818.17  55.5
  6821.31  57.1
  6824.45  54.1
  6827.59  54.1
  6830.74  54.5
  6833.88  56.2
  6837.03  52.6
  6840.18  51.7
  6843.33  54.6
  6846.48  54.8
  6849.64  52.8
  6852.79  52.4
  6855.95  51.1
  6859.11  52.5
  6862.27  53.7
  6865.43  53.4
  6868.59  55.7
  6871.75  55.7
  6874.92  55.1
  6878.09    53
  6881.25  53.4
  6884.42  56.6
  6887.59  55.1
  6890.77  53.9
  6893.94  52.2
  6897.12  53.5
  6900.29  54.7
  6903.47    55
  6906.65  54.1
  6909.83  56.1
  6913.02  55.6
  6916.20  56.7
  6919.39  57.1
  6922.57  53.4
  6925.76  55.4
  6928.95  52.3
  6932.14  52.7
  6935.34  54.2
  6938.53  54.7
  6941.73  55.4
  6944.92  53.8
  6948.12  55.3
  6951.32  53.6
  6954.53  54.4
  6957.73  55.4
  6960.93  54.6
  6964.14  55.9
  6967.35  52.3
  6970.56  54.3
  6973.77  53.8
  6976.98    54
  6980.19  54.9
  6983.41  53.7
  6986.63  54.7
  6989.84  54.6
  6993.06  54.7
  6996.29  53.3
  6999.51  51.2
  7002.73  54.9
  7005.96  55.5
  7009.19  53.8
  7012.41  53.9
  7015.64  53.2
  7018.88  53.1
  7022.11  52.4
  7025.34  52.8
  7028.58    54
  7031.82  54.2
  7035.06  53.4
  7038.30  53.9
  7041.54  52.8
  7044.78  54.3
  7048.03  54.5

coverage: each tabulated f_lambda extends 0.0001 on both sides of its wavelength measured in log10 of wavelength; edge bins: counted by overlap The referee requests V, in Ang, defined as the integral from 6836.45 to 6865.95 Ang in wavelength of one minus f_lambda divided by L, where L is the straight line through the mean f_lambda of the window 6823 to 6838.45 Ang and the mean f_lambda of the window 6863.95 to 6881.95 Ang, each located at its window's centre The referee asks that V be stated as 0.8 Ang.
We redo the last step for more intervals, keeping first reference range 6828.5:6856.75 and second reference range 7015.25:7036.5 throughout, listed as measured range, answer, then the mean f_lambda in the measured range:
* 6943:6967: -0.56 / 54.6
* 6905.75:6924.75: -0.76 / 55.5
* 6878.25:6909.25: -0.49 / 54.3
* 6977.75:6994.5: -0.37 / 54.5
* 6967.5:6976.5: -0.07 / 53.8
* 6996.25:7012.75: -0.15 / 53.8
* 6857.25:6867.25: 0.05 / 53.2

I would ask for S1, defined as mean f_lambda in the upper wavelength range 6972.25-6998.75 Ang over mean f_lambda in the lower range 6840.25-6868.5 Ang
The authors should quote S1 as 1.02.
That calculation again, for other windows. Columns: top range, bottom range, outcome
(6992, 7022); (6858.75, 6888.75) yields 0.98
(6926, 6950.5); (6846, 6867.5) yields 1.02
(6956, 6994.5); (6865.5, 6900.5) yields 1.00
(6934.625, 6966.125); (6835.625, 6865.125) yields 1.03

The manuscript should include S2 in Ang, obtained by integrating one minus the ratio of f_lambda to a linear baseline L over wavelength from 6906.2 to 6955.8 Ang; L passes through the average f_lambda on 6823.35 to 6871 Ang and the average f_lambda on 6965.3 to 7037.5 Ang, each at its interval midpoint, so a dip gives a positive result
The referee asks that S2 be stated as -0.90 Ang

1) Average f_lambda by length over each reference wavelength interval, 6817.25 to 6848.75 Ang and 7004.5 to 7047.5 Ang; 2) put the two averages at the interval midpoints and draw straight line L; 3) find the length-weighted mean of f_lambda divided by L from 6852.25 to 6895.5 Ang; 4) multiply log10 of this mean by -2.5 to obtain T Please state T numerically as 0.01 mag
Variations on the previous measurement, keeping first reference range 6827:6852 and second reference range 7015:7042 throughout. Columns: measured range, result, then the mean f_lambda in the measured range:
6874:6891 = -0.02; 54.5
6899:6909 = -0.02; 54.7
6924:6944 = -0.01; 54.1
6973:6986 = -0.01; 54.2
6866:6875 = -0.03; 55.3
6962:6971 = -0.01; 54.1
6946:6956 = -0.02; 54.4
